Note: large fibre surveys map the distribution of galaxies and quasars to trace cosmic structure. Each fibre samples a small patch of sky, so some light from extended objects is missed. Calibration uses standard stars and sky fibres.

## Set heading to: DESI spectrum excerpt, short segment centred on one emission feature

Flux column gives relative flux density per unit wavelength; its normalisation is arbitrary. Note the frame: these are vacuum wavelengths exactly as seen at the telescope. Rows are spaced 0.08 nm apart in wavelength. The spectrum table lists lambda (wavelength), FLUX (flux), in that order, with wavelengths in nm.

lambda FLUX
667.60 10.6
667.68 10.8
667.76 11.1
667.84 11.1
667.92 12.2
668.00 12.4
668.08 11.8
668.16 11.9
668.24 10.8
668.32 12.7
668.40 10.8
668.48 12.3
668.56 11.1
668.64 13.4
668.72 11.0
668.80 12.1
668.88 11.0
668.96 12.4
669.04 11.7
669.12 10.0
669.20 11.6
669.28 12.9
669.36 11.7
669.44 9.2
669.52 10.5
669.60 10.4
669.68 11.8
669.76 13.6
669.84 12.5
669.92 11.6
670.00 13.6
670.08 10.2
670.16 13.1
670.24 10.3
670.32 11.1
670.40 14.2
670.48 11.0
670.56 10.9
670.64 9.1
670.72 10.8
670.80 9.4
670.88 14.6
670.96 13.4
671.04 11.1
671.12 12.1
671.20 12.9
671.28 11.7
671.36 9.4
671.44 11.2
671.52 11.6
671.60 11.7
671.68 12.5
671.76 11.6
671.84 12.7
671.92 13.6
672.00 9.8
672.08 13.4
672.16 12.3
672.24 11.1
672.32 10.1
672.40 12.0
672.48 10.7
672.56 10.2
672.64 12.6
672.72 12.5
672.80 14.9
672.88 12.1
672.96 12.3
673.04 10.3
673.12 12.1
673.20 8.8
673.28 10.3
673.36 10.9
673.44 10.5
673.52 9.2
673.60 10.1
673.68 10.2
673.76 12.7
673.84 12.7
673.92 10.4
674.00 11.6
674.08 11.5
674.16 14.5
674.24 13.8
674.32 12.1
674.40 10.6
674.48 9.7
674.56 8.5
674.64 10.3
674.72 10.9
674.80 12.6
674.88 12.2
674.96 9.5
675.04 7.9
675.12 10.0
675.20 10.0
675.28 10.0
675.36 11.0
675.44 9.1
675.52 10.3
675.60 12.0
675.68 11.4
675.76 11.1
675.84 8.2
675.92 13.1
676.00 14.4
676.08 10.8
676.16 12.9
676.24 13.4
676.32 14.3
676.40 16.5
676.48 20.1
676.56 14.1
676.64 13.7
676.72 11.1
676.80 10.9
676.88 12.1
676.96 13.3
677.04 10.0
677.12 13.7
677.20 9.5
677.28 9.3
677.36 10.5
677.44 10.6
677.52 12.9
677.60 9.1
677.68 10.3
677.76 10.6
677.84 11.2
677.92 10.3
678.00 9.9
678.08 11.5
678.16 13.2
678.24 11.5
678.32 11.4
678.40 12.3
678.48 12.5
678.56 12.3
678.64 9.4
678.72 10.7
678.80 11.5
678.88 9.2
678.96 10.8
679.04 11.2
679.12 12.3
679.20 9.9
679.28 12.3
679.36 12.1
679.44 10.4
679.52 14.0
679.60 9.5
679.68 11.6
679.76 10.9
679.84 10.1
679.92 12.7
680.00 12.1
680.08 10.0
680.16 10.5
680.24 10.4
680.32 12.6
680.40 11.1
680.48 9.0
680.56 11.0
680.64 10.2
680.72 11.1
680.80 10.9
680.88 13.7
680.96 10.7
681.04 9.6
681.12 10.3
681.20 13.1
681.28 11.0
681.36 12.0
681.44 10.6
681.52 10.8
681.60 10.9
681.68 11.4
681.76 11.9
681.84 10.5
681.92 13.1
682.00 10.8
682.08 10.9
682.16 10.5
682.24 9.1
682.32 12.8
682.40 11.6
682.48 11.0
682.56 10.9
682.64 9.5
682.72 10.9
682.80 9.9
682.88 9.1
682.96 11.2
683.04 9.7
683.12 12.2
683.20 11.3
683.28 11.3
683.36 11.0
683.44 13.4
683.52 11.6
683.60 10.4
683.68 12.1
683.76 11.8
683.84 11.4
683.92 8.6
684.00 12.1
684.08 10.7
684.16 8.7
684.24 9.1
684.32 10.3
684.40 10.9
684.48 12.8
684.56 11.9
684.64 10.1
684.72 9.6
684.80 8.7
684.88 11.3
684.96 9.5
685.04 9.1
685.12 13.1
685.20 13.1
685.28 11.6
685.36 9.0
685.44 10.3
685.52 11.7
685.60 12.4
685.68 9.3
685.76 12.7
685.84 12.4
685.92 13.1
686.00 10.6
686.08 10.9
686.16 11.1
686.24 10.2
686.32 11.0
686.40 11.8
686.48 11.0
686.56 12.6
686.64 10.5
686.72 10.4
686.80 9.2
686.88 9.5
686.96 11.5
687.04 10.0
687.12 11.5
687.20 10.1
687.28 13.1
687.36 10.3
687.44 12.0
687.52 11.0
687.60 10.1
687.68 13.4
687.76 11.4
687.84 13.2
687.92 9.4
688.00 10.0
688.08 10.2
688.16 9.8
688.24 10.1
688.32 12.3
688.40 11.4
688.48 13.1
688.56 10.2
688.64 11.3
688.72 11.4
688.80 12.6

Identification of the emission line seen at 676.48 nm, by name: [N II] 6583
